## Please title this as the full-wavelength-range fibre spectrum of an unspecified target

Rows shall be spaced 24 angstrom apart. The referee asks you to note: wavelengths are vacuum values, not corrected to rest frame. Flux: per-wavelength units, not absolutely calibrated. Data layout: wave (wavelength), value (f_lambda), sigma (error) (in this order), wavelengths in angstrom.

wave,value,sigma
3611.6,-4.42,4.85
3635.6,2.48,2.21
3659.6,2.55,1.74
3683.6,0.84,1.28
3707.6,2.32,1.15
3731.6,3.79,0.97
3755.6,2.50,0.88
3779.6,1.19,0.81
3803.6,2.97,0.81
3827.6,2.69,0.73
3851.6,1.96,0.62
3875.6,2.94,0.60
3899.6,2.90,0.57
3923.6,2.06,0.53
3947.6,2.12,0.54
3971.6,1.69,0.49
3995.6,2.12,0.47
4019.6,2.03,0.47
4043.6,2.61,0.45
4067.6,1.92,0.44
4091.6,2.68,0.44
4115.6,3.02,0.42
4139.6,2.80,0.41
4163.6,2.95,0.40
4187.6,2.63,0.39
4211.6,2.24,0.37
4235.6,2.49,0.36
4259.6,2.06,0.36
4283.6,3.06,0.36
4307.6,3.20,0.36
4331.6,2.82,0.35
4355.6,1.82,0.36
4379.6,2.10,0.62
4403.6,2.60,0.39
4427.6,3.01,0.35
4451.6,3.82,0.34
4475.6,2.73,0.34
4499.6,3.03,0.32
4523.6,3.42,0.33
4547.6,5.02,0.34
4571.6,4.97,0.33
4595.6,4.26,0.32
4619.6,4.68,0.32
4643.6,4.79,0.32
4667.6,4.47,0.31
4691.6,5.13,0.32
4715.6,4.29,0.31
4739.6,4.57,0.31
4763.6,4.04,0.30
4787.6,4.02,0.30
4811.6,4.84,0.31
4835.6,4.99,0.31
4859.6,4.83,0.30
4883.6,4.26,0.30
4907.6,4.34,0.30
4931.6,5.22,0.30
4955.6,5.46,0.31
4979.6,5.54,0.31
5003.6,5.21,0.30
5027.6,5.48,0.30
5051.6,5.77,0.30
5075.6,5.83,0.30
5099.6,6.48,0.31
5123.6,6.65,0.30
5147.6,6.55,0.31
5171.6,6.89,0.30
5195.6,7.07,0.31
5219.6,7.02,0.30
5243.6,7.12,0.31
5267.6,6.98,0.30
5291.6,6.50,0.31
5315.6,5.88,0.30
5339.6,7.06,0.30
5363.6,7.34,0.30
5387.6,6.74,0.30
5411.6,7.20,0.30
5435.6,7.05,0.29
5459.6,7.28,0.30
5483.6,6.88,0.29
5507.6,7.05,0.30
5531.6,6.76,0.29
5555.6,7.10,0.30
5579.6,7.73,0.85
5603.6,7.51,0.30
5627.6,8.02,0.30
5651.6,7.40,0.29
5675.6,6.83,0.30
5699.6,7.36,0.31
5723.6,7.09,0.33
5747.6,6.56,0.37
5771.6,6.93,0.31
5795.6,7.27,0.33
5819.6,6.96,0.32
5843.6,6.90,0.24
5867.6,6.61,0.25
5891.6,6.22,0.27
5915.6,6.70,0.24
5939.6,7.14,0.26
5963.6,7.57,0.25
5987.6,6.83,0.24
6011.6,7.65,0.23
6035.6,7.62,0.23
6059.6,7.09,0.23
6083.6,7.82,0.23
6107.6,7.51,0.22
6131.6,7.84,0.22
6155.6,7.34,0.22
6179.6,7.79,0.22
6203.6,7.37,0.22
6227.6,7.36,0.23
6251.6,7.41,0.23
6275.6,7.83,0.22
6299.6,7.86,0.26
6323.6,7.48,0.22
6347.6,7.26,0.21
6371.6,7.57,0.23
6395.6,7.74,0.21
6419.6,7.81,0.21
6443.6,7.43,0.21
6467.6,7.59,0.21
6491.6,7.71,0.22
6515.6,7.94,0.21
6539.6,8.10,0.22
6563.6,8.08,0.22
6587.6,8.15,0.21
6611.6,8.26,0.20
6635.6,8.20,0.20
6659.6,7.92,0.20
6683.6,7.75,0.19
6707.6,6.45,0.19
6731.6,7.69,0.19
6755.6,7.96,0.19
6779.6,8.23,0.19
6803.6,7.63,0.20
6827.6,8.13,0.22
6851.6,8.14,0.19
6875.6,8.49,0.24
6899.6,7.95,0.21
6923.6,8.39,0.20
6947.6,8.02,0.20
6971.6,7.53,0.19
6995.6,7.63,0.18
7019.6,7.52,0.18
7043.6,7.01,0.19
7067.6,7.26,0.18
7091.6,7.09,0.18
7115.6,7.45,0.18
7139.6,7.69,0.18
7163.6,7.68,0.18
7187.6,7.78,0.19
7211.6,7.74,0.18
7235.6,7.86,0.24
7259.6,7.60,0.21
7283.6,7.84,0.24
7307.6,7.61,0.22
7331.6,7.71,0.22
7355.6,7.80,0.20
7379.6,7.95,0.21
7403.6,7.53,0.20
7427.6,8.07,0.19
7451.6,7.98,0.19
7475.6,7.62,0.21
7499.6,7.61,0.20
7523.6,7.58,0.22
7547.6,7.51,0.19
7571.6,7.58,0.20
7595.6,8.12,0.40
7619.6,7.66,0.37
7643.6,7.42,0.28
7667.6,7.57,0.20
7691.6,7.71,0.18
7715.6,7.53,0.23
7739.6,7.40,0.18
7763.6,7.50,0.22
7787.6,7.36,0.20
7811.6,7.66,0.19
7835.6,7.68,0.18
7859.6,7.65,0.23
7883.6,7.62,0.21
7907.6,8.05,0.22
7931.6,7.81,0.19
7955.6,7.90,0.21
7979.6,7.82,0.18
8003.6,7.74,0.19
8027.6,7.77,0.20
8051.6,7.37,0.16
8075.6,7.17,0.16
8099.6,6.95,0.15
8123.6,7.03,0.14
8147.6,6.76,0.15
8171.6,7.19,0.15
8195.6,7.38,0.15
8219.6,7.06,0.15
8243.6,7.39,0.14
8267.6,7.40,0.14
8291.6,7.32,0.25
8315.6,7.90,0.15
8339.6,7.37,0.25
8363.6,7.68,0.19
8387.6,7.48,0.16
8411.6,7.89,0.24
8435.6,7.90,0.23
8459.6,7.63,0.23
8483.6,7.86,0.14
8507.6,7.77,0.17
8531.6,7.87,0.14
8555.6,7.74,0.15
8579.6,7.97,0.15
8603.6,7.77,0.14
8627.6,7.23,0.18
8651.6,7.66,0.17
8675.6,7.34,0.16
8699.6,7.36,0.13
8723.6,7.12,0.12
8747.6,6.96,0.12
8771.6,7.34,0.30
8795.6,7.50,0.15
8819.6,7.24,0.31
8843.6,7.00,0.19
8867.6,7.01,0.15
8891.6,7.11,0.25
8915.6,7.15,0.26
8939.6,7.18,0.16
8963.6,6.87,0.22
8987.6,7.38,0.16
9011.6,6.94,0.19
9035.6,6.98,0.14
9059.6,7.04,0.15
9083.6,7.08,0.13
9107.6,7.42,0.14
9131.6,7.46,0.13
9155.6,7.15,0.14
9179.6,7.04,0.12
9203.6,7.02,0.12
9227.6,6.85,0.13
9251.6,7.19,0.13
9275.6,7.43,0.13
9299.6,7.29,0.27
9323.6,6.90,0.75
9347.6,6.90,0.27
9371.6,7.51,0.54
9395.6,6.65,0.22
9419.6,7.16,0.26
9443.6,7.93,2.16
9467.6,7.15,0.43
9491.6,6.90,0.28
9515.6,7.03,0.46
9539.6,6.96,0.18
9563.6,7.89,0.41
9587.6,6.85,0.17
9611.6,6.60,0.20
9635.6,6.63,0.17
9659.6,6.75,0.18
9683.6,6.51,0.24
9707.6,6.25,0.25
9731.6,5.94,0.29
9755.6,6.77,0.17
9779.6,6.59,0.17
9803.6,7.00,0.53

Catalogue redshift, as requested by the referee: 0.138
